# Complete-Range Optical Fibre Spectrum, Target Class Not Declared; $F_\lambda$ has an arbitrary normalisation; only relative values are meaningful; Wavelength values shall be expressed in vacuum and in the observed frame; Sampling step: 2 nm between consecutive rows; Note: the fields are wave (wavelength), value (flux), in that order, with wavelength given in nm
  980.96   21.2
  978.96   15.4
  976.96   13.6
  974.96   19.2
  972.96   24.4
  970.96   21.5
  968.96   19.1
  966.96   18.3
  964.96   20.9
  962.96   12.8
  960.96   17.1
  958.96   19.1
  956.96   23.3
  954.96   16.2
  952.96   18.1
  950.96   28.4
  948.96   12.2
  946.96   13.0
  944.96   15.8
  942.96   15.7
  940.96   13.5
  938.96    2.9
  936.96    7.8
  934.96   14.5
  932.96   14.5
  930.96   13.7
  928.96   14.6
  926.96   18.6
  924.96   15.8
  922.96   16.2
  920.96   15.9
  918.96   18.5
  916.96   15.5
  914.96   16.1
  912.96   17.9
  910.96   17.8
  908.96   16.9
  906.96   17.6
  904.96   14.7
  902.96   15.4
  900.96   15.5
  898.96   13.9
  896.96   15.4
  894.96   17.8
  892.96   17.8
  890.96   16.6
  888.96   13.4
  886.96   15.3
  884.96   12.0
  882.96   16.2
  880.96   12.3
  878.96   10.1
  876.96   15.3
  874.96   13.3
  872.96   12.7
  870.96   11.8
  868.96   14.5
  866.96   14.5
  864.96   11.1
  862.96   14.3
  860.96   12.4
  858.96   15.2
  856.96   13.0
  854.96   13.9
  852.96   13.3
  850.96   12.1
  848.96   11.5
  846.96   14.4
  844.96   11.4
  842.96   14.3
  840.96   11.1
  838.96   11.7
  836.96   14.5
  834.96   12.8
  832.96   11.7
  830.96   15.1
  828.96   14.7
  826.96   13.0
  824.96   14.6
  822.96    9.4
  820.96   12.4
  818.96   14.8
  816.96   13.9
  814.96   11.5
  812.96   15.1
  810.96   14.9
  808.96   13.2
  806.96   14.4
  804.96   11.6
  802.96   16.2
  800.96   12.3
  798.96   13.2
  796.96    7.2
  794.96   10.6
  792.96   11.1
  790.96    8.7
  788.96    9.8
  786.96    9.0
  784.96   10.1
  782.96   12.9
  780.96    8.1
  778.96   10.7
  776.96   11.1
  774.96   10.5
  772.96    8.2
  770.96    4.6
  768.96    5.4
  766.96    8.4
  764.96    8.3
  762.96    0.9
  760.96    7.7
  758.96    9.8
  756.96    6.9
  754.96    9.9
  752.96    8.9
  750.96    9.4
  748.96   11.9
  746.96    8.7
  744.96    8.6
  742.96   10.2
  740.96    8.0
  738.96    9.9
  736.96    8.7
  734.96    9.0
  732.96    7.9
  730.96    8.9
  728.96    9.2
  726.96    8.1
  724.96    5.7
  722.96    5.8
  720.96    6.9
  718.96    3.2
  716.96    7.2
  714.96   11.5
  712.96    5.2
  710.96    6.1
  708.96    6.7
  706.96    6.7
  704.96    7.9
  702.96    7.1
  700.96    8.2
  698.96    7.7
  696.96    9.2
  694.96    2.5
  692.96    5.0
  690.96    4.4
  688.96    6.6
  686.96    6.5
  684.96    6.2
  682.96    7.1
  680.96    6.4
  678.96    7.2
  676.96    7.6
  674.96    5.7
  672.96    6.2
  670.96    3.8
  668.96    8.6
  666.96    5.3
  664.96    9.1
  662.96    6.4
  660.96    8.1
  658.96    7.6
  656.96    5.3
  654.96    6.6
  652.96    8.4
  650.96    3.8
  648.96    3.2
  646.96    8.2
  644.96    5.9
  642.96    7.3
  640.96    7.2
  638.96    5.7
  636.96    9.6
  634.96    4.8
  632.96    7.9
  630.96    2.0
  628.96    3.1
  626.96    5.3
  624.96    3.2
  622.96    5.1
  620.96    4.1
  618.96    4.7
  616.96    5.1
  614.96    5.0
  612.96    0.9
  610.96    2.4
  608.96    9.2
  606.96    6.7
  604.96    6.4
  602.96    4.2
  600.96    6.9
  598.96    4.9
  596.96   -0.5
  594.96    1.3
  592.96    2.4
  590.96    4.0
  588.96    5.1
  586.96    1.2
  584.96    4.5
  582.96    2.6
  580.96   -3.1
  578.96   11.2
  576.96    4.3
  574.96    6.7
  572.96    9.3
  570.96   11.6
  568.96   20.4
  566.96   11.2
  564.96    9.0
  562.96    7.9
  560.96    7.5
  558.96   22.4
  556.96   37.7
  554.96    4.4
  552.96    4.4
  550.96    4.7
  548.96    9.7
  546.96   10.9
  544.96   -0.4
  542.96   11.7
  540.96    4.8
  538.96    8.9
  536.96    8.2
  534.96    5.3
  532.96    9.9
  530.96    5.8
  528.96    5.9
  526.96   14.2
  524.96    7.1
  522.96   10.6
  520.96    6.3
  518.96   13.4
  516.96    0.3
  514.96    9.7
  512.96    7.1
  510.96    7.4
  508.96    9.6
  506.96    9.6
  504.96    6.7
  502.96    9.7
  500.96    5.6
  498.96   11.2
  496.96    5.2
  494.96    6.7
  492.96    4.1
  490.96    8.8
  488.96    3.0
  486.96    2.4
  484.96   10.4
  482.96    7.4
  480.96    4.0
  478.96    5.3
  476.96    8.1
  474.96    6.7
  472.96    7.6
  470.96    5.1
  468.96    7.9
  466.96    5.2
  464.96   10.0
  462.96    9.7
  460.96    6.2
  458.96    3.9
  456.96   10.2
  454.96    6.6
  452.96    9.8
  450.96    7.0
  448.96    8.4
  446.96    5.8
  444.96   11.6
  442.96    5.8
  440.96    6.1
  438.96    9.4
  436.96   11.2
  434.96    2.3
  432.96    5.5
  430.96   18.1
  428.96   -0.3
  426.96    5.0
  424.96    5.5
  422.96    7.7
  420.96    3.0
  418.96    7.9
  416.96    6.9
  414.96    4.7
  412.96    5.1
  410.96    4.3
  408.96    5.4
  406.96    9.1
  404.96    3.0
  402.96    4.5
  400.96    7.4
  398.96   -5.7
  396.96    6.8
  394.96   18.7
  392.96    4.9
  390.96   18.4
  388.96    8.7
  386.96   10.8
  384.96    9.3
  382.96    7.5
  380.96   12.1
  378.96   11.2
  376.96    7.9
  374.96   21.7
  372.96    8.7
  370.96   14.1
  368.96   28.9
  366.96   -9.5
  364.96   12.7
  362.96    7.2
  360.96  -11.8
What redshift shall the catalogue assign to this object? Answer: 1.007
